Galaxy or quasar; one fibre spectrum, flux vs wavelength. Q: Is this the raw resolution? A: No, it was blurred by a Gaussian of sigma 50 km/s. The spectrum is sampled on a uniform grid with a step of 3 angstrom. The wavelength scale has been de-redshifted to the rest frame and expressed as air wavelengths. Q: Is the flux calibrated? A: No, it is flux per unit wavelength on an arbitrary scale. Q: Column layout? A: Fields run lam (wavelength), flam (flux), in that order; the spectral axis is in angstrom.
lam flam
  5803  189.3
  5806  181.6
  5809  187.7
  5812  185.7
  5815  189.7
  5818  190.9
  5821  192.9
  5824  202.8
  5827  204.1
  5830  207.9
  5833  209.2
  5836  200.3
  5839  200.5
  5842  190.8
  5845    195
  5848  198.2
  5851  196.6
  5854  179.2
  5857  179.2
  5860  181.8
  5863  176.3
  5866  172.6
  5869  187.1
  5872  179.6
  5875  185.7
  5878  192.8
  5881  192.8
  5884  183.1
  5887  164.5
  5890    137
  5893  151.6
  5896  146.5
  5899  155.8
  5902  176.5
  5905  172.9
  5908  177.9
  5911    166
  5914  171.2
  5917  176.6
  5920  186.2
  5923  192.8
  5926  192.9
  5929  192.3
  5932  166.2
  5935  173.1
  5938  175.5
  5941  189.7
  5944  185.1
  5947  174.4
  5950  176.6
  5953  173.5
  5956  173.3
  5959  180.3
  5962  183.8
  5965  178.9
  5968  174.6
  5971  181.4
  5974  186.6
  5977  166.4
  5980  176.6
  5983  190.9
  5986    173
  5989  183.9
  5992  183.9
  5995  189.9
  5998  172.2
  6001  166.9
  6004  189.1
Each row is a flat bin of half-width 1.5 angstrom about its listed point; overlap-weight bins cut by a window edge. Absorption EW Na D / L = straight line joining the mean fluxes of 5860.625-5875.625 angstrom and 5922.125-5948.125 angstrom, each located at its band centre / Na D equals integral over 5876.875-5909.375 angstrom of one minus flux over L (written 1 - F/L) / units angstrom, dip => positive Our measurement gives 2.3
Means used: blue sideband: 180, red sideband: 182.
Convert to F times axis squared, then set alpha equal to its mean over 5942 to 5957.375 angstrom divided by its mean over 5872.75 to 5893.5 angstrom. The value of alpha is 1.0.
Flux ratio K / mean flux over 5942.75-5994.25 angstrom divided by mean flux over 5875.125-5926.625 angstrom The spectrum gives 1.04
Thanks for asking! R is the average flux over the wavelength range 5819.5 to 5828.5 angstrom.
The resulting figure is 200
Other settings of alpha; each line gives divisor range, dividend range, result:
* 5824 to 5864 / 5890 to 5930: 0.91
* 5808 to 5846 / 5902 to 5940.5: 0.94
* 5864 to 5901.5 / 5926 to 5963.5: 1.07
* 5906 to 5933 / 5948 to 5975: 1.00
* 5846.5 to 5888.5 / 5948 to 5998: 1.01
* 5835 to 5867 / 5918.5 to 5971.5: 0.99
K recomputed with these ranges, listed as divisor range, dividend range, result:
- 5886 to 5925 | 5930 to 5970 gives 1.06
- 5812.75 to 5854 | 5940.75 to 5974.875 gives 0.91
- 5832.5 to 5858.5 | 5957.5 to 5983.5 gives 0.93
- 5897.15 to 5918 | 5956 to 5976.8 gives 1.05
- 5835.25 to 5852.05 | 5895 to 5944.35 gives 0.90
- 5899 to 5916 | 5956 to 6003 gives 1.04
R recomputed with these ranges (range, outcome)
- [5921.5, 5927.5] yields 193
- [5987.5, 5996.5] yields 186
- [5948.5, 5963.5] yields 178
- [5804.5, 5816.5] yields 186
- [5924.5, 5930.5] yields 193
